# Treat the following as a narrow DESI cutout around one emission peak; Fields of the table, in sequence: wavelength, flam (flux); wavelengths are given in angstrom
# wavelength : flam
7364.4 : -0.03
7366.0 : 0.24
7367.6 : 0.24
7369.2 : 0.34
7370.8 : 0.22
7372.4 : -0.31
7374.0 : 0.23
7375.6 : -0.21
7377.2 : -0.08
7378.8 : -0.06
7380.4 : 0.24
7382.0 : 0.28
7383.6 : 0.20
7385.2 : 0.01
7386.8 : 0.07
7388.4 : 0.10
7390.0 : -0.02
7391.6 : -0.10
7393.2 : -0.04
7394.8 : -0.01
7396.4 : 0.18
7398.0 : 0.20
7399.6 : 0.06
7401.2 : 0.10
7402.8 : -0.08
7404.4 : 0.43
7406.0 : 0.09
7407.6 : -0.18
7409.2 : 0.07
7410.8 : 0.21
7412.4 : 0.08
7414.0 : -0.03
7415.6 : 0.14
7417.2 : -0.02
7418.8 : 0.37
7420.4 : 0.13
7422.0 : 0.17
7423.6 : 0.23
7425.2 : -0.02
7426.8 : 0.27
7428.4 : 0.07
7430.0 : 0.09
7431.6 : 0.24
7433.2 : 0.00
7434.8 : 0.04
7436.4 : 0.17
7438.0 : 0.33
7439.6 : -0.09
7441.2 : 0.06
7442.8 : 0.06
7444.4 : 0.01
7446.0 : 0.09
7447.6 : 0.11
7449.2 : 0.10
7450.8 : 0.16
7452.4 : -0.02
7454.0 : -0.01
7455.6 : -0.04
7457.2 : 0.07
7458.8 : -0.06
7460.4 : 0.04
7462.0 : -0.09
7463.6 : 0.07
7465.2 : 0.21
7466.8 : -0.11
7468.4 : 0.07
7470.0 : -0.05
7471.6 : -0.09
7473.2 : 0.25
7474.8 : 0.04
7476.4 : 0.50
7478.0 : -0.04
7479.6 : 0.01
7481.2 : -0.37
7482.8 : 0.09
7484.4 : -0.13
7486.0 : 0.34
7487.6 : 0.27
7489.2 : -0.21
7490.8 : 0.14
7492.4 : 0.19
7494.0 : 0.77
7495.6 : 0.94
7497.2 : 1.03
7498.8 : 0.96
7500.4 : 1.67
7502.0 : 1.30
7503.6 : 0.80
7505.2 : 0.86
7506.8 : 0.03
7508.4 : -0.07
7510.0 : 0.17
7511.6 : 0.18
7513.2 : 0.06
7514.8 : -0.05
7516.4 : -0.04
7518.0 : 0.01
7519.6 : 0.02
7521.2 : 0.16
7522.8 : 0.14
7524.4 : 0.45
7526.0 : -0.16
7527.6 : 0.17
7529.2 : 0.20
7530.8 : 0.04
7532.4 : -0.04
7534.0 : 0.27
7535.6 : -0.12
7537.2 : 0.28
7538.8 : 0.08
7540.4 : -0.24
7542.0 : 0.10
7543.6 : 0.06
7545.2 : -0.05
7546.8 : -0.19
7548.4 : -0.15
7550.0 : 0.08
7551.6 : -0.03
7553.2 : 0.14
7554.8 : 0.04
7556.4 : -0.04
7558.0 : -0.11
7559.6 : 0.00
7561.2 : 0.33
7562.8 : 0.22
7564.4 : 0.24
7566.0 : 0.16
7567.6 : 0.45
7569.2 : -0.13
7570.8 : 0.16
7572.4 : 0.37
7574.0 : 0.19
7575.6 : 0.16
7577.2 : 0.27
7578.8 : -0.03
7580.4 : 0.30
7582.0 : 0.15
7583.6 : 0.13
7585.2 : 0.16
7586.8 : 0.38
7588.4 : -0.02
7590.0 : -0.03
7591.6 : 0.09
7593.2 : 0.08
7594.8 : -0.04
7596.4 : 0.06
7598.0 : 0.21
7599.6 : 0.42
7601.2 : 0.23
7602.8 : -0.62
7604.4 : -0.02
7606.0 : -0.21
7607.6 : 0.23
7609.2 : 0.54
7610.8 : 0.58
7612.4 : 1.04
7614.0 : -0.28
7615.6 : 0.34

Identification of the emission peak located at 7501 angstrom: [O II] 3727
